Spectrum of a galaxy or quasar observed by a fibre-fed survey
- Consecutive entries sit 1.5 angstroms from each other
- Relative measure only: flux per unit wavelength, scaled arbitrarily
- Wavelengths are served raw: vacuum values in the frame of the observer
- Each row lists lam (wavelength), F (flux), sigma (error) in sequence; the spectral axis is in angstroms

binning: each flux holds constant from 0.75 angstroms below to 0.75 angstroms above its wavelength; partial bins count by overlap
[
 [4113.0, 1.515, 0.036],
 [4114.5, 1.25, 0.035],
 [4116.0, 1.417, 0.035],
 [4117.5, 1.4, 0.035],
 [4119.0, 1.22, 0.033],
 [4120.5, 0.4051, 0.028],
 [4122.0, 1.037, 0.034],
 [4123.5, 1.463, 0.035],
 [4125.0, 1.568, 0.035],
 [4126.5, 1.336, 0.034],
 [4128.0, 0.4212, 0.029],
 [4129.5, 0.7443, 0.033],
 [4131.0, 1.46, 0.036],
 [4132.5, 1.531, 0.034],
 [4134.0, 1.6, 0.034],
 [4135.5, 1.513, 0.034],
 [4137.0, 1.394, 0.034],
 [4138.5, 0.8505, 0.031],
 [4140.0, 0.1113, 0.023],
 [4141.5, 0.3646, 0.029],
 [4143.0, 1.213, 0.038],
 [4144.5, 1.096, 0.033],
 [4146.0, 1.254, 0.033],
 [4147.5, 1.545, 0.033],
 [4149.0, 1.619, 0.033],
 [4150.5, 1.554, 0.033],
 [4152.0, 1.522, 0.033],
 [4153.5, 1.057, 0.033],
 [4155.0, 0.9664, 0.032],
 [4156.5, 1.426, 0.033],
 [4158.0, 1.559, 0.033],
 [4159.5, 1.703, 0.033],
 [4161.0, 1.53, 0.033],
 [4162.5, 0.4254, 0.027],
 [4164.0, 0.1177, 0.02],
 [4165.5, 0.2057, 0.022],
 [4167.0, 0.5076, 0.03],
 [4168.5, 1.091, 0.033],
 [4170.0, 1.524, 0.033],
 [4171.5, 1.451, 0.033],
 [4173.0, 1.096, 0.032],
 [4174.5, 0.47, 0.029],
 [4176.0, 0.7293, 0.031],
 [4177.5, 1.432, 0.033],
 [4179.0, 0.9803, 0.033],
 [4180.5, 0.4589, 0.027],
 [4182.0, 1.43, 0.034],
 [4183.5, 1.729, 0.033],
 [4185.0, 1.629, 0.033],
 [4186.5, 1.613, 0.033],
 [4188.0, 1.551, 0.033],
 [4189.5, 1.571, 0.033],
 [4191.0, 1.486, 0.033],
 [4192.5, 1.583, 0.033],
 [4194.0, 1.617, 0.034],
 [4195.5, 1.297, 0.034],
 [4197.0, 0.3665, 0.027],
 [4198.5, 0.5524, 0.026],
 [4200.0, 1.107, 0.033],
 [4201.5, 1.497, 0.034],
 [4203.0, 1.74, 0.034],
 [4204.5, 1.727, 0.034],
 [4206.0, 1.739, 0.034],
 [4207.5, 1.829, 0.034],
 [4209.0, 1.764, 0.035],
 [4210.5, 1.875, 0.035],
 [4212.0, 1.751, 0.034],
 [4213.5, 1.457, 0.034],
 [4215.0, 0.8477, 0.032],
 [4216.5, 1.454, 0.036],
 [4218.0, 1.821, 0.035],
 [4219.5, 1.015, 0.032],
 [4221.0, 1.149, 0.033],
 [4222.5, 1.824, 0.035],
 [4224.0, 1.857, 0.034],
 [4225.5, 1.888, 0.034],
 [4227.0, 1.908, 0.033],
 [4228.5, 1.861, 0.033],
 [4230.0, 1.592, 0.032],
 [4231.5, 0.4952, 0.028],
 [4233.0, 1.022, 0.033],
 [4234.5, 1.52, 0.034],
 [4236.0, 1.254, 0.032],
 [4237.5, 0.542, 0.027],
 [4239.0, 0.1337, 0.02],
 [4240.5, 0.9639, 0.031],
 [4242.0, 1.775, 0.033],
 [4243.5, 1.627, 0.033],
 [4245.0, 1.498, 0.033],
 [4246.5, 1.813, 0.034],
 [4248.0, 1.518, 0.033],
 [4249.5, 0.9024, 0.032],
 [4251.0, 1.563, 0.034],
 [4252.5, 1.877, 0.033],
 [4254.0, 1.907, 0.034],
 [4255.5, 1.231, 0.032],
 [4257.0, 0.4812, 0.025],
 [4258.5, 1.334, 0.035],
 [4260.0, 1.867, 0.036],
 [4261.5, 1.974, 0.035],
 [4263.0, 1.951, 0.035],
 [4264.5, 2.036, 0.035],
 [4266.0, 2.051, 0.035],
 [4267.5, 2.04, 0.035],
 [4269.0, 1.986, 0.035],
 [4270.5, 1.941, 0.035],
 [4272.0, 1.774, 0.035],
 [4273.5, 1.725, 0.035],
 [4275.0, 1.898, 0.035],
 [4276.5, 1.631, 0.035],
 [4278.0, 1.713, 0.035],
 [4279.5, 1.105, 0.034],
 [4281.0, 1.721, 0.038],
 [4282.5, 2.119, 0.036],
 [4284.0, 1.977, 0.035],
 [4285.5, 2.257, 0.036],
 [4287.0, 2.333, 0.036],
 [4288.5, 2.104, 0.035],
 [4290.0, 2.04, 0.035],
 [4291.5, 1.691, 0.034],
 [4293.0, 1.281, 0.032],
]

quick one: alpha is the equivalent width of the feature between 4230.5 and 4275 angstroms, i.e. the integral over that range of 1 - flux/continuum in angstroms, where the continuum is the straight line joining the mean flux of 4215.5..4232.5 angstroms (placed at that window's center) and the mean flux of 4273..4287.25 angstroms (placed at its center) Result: 5.5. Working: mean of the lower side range 1.52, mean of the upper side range 1.83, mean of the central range 1.48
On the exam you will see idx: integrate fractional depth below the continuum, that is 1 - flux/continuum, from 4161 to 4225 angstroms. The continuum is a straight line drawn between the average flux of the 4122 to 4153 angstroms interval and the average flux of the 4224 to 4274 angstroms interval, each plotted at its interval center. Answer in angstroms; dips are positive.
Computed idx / 4.4 angstroms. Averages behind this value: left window 1.2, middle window 1.28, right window 1.52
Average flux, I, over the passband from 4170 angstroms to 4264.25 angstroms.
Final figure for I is 1.39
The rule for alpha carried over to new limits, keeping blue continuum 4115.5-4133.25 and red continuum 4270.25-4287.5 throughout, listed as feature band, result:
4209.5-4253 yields 5.9 angstroms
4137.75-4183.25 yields 9.3 angstroms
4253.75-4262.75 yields 1.5 angstroms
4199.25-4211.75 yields -1.2 angstroms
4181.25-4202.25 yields 1.4 angstroms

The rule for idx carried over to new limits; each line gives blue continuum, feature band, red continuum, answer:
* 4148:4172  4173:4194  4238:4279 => -0.5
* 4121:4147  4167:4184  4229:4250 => 0.8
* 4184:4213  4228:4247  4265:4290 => 5.3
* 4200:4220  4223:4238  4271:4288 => 2.1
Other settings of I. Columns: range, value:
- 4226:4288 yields 1.59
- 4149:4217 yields 1.27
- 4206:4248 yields 1.43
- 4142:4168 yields 1.13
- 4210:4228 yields 1.57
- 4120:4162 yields 1.21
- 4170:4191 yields 1.26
